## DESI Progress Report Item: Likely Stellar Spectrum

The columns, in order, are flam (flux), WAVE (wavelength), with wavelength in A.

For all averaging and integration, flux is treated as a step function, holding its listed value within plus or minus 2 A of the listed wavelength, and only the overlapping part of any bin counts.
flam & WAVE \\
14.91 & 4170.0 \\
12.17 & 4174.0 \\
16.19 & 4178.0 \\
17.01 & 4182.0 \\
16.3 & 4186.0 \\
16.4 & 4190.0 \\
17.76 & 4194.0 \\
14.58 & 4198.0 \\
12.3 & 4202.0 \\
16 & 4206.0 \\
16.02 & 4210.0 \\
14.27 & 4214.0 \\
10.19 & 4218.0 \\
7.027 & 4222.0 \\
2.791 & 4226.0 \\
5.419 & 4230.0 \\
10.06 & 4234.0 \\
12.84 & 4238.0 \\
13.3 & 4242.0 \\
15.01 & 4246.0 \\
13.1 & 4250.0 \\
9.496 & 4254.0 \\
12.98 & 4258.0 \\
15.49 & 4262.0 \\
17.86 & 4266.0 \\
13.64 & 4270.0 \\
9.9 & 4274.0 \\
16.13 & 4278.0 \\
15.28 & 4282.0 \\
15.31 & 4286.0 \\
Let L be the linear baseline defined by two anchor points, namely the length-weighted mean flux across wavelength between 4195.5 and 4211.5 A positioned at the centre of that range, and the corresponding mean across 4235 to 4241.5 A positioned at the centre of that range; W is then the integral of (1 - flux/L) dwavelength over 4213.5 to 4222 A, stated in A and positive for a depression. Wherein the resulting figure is 2.0 A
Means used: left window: 14.8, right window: 12.5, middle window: 10.6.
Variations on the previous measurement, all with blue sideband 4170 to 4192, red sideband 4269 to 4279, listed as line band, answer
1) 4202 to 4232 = 8.7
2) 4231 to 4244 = 2.2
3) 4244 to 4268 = -1.1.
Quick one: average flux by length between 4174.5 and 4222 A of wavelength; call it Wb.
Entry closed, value 14.7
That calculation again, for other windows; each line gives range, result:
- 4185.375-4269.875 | 12.8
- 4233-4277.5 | 13.2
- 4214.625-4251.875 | 10.1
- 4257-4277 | 14.1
